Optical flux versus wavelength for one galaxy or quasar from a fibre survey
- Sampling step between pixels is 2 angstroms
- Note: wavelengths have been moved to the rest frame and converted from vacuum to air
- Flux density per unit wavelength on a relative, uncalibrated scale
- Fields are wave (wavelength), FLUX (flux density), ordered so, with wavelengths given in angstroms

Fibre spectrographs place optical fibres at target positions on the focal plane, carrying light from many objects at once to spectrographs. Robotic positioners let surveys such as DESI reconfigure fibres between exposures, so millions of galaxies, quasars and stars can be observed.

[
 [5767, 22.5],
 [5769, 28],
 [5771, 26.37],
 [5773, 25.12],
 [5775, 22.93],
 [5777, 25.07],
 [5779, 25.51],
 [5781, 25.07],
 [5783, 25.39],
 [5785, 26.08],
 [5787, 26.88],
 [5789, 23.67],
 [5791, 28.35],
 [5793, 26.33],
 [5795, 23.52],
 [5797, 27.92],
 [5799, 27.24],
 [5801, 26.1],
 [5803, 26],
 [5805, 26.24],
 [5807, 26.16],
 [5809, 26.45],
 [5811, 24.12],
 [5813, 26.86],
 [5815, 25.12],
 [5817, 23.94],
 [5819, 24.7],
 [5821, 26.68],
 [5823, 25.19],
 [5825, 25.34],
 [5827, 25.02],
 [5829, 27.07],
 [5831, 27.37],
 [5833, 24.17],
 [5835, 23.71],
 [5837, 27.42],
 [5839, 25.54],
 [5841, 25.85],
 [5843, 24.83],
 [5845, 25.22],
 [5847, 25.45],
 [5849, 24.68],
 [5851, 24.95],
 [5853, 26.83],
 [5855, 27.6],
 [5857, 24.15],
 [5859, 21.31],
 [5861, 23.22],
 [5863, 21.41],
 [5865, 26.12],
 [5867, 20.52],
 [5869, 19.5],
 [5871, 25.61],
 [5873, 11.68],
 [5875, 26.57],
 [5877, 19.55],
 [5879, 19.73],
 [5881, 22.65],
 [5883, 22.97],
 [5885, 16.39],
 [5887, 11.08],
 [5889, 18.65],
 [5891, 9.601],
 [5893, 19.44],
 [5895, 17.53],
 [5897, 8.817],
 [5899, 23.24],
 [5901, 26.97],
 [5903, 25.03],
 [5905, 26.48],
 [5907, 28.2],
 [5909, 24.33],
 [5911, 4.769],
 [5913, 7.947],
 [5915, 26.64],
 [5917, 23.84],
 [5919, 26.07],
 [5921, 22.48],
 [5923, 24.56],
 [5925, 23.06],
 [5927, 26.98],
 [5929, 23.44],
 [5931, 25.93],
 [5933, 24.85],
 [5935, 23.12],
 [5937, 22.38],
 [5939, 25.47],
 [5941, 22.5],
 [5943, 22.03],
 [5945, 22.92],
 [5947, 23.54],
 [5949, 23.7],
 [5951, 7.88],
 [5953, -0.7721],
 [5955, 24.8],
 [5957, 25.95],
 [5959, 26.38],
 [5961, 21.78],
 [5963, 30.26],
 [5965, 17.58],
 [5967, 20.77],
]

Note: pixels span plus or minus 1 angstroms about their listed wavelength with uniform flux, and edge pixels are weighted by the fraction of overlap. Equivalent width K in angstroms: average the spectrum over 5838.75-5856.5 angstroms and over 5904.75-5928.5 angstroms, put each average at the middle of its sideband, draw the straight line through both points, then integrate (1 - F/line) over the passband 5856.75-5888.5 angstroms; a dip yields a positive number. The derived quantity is 4.80 angstroms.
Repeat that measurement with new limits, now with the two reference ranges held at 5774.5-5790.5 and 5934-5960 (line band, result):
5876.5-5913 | 5.4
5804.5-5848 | -2.7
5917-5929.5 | -1.8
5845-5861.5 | -1.1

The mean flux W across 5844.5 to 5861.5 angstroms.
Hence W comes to 24.9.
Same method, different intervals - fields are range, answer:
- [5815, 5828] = 25.1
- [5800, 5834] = 25.7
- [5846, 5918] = 20.9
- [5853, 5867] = 23.9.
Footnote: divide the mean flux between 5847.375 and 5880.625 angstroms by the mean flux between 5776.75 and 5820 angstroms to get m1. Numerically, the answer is 0.88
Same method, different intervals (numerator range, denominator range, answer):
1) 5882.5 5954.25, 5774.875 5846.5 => 0.79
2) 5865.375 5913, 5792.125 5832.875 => 0.75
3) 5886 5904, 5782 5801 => 0.68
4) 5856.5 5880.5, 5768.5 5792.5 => 0.84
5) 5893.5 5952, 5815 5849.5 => 0.86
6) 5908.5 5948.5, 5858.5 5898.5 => 1.17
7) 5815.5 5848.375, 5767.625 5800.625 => 0.99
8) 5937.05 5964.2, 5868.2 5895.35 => 1.14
